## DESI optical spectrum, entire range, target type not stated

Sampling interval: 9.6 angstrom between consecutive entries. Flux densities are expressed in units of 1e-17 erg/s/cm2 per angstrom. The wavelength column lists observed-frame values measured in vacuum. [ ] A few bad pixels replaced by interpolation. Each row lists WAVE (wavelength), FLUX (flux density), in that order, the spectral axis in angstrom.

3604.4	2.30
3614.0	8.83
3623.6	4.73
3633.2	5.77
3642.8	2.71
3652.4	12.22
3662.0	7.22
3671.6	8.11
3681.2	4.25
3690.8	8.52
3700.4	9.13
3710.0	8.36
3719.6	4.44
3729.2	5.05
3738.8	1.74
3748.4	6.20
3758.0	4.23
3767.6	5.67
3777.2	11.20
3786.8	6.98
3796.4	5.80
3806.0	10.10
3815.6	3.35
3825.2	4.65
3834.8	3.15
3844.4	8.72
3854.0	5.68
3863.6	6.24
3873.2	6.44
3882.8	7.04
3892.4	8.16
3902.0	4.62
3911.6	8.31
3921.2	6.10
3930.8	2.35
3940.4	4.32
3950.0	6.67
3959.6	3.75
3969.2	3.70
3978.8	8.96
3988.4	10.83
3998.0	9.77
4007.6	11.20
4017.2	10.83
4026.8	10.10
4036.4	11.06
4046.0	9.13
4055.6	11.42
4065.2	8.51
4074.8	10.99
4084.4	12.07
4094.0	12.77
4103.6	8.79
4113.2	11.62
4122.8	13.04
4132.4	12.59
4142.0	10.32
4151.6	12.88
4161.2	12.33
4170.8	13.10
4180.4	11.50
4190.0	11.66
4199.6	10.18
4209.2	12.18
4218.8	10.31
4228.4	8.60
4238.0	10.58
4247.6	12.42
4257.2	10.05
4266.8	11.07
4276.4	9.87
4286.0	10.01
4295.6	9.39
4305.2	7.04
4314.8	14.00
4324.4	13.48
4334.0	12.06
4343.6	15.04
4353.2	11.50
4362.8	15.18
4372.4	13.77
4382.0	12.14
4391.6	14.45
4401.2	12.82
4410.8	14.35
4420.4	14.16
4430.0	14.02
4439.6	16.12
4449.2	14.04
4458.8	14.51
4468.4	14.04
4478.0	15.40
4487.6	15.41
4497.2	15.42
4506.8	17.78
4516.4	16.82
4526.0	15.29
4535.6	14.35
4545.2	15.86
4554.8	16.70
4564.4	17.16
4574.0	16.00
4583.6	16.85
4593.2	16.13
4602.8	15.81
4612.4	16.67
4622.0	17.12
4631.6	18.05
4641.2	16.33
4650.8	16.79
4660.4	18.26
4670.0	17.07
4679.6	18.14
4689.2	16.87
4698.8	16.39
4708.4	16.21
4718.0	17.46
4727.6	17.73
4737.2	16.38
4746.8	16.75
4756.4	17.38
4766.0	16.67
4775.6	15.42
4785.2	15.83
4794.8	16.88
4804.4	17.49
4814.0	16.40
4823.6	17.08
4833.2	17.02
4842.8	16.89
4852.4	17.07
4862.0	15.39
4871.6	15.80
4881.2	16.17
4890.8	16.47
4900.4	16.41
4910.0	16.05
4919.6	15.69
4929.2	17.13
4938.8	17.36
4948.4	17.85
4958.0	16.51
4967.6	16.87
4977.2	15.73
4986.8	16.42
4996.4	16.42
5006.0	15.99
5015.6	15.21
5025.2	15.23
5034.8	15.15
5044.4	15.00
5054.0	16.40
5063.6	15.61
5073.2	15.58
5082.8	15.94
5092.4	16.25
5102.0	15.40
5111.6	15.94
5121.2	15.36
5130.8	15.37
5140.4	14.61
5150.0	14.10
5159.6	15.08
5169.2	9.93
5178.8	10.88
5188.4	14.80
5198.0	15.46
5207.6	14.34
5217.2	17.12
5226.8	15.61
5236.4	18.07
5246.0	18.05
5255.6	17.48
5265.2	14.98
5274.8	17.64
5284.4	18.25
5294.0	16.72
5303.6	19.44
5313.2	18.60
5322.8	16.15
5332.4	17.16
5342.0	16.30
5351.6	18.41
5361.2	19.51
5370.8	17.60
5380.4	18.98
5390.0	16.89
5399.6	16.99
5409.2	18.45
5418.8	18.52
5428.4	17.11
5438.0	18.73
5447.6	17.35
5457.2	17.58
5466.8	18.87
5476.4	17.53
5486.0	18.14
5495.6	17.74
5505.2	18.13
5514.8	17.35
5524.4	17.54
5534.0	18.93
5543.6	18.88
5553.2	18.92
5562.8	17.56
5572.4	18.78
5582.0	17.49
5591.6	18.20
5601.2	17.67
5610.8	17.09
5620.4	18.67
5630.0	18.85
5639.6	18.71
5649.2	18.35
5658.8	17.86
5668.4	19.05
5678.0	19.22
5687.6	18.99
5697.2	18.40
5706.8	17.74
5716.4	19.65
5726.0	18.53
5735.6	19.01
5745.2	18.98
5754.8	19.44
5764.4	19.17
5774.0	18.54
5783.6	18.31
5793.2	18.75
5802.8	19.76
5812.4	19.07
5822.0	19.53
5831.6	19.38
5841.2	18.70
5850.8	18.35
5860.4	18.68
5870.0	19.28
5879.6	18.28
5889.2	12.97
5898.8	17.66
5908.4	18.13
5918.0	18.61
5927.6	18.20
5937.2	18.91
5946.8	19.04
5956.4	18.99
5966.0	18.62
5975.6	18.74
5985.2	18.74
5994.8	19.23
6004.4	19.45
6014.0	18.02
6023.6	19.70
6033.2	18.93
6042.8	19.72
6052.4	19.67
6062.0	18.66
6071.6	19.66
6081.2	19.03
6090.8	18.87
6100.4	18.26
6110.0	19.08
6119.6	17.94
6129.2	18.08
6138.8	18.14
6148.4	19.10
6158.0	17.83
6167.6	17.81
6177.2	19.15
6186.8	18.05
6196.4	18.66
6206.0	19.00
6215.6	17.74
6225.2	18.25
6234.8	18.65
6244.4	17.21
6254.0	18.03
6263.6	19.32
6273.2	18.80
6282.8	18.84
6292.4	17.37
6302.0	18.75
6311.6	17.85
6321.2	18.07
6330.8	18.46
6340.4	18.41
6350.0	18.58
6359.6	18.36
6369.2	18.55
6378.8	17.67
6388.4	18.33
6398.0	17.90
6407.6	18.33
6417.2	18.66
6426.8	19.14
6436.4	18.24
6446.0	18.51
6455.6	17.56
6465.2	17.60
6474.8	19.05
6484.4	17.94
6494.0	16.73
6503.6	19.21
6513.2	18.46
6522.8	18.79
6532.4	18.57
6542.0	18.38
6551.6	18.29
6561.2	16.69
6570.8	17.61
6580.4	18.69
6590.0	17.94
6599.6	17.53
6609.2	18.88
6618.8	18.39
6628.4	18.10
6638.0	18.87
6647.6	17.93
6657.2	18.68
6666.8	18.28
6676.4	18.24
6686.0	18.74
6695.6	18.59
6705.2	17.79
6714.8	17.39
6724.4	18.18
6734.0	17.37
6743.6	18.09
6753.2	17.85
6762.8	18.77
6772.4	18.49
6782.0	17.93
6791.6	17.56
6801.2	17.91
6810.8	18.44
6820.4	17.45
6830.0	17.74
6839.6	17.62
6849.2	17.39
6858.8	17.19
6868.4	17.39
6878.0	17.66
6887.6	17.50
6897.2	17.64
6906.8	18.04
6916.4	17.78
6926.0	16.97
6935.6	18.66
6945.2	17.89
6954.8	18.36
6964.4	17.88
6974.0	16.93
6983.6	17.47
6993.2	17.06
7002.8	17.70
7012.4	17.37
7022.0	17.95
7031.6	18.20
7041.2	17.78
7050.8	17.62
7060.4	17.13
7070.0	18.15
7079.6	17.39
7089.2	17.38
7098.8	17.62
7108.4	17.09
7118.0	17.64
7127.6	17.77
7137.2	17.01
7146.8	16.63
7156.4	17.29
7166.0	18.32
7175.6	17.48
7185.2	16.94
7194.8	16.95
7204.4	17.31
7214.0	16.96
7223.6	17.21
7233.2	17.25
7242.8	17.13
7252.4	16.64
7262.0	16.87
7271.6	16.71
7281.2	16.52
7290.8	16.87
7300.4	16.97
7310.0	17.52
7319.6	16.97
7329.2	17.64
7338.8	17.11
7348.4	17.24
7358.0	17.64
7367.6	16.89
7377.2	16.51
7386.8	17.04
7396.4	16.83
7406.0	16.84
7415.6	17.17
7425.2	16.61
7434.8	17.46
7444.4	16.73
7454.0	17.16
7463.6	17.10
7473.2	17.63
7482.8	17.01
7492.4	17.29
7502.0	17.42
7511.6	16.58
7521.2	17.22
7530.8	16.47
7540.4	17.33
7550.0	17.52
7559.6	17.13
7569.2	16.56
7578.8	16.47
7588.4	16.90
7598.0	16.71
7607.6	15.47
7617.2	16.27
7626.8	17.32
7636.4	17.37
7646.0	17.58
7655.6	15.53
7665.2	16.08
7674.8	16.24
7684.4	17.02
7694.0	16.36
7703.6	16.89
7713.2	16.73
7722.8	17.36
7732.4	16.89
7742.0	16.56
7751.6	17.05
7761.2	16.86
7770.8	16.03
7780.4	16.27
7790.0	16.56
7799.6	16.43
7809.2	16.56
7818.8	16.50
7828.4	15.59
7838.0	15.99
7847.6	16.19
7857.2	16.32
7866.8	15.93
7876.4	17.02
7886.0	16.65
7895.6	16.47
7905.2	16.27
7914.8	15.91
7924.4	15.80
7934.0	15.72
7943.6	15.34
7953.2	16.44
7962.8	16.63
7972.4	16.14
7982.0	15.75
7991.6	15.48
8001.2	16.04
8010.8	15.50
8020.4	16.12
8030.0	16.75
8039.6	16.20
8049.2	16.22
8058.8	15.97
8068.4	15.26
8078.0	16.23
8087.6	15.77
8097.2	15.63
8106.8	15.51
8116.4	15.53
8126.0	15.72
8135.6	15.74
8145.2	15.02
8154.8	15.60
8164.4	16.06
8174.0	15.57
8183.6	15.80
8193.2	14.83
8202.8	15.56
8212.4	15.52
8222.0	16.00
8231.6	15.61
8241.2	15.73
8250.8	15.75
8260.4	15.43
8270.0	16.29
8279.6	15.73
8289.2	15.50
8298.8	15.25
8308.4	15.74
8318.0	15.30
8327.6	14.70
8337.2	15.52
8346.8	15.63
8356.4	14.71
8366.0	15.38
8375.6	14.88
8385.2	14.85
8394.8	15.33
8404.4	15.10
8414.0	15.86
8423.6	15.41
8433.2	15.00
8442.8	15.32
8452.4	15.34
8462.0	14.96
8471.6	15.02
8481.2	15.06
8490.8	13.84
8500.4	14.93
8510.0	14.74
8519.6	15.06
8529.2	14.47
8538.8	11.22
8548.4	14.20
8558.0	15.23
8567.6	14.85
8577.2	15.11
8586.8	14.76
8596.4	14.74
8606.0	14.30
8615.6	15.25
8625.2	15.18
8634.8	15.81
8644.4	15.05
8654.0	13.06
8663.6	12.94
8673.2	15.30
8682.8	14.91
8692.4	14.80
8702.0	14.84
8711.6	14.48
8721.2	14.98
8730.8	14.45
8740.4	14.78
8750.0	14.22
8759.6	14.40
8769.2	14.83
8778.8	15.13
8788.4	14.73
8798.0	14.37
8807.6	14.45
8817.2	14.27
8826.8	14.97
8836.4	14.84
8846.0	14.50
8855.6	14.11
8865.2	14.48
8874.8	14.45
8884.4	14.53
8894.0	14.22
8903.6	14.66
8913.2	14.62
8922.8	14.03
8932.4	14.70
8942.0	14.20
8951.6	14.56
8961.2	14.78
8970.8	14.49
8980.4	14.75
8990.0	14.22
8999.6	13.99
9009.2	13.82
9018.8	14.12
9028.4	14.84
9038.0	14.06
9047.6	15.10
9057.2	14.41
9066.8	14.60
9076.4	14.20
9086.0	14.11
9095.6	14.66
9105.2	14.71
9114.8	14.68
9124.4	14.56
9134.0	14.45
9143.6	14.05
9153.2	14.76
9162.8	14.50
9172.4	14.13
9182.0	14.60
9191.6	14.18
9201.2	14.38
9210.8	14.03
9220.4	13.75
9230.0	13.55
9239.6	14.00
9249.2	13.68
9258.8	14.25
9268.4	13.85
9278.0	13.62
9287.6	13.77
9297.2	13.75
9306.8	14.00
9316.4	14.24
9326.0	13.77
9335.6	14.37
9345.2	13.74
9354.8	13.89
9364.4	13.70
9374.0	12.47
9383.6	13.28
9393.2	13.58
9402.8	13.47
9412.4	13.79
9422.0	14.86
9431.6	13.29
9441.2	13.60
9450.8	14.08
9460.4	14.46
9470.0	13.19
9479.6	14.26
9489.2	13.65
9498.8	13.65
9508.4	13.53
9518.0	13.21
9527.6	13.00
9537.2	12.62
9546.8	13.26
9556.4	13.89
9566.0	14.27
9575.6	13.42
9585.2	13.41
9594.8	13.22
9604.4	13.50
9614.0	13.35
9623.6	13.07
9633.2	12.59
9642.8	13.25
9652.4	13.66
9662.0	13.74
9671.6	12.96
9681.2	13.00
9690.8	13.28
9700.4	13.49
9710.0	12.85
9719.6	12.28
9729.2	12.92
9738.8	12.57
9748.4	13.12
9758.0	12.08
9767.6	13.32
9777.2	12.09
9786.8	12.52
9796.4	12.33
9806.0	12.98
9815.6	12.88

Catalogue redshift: 0.00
